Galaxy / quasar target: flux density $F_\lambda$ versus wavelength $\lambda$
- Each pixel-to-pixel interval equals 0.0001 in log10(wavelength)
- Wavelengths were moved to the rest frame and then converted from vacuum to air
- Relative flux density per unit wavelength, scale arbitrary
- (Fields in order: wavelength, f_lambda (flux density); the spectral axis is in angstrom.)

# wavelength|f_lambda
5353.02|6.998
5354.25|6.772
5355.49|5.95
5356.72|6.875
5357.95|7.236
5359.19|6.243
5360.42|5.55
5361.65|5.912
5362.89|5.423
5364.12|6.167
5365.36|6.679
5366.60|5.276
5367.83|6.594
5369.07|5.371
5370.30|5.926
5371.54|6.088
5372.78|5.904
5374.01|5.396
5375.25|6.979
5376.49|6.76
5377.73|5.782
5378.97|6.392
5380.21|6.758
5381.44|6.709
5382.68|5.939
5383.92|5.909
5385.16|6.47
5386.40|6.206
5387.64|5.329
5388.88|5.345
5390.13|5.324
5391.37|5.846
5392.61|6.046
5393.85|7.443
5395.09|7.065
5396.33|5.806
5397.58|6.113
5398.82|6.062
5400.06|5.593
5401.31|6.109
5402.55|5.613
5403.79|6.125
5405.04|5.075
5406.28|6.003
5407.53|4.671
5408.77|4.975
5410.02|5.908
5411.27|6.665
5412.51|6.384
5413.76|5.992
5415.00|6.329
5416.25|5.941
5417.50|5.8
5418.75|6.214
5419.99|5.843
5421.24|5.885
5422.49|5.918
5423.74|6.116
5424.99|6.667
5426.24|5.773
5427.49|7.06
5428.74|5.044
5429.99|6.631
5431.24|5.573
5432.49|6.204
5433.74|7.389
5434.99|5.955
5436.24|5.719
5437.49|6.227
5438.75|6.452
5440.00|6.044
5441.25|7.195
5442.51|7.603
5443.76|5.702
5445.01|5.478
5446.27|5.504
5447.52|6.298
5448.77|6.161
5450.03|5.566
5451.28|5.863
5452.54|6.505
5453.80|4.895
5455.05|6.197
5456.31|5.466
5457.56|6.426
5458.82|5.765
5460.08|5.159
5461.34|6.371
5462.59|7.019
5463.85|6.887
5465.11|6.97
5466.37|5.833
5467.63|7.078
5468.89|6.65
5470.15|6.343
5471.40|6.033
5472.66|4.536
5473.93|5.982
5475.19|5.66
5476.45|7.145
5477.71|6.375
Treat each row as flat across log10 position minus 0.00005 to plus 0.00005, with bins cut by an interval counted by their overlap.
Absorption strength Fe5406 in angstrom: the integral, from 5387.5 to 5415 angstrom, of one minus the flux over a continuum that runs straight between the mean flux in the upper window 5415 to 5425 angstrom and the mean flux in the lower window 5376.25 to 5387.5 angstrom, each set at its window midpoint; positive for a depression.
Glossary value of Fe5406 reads 1.07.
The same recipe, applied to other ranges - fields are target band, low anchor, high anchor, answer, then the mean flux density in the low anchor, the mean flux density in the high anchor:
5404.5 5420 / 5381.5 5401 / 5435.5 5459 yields 0.6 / 6.05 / 6.06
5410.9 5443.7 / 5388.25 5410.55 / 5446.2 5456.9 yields -2.2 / 5.84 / 5.85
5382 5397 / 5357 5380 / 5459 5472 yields 0.3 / 6.12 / 6.41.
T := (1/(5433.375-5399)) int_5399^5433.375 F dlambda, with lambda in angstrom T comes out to 5.94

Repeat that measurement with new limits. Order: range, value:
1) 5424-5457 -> 6.12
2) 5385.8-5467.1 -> 6.05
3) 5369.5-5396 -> 6.16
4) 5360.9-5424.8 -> 6.01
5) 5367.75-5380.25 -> 6.13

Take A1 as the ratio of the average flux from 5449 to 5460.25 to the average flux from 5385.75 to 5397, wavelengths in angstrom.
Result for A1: 1.0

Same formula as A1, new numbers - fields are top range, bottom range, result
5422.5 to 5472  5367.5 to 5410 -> 1.04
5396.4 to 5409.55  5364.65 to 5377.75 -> 0.93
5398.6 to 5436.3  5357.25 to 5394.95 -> 0.98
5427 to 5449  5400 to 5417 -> 1.07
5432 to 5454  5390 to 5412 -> 1.04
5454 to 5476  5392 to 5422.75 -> 1.02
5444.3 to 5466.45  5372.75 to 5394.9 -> 0.98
